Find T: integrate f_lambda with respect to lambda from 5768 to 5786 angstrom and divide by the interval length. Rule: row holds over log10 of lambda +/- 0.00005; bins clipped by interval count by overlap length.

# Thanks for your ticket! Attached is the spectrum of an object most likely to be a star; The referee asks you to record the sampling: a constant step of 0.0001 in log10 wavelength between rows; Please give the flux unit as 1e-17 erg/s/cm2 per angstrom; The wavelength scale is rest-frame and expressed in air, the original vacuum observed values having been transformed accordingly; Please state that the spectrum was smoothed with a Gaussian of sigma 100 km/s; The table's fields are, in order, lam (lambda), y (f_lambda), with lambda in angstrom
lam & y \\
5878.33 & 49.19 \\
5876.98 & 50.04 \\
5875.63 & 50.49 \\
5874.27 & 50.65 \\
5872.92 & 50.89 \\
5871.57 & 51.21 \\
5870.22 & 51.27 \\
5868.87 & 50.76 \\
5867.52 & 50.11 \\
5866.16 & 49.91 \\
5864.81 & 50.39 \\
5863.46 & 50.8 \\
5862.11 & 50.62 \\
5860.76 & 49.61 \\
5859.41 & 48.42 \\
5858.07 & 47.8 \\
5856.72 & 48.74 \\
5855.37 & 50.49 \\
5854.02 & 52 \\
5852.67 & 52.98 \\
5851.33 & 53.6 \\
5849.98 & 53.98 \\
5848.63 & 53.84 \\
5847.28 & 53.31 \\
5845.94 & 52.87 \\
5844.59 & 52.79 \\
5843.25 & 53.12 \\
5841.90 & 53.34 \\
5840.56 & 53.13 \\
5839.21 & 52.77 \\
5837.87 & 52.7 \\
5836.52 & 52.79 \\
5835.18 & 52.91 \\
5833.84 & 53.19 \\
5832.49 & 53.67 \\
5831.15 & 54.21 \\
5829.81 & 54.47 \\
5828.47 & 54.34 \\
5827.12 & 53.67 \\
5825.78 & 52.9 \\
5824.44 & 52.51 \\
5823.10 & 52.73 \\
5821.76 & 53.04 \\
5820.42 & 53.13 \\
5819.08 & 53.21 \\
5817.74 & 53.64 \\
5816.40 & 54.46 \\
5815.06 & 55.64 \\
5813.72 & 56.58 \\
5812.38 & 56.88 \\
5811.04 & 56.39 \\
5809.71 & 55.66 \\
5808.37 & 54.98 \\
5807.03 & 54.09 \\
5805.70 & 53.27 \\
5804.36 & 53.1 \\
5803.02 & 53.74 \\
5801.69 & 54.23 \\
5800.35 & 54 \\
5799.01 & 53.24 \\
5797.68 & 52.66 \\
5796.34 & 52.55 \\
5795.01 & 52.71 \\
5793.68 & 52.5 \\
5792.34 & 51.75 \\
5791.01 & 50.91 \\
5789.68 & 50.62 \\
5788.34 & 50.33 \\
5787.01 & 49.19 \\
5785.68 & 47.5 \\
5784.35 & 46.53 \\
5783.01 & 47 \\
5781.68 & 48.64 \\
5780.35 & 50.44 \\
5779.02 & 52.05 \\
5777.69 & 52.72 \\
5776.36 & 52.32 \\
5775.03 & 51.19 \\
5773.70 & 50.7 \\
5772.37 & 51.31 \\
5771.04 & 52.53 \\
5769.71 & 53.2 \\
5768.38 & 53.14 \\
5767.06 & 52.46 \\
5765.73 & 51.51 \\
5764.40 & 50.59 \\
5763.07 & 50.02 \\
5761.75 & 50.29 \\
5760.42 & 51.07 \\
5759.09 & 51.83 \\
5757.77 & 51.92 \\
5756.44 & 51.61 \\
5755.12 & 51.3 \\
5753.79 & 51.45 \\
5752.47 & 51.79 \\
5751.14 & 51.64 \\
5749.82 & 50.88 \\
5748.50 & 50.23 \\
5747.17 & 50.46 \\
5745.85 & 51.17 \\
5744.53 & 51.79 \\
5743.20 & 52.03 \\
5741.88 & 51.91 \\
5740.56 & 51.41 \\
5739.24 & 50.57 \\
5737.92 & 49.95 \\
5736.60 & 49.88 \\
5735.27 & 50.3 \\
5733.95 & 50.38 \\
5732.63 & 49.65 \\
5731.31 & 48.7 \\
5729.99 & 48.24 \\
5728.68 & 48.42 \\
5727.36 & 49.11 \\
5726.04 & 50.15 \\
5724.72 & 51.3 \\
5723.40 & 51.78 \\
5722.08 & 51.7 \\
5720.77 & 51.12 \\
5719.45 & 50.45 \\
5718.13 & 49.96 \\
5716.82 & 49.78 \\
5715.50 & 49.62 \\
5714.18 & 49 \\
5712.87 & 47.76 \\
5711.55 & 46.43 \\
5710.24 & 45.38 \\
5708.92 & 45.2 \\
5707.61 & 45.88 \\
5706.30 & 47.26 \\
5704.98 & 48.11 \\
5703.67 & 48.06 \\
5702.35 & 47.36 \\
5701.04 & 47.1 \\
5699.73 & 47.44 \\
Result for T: 50.7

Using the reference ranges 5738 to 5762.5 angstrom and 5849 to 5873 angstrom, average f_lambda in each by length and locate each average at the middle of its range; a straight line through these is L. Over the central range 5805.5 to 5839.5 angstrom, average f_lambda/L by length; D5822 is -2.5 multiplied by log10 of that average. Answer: -0.06 mag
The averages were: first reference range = 51.3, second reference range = 50.8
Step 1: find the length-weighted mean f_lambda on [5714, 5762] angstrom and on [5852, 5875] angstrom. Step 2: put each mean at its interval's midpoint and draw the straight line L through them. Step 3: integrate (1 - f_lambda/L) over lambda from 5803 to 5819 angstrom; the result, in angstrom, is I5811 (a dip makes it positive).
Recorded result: -1.38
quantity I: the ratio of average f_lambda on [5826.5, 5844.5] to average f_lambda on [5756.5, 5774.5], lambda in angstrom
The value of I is 1.0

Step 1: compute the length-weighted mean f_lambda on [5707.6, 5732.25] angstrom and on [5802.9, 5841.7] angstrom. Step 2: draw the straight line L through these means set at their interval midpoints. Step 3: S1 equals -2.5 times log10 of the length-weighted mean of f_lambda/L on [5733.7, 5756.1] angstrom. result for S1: -0.02 mag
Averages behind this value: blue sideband 49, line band 51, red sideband 53.9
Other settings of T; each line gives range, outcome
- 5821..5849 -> 53.3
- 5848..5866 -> 51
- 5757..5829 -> 52.4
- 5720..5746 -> 50.5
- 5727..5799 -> 50.9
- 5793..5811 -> 53.7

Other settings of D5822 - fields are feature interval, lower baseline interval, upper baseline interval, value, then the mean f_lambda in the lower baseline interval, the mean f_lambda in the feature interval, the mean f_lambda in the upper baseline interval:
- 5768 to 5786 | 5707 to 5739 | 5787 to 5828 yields 0.03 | 49.2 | 50.7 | 53.4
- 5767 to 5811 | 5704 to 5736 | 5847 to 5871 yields -0.04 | 49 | 51.9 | 51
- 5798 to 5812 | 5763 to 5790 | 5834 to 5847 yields -0.05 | 50.7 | 54.3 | 53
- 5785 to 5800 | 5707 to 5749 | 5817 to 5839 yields 0.01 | 49.7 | 51.3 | 53.3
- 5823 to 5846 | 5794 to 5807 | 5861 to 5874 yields -0.03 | 53.3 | 53.2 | 50.6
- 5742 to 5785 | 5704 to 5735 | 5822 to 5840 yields -0.01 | 49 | 51.1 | 53.3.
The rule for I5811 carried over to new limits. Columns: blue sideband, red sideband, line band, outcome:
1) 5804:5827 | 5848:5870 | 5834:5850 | -0.28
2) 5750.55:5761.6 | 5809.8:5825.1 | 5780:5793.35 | 0.91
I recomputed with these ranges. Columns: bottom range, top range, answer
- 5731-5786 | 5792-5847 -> 1.05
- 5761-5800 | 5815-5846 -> 1.04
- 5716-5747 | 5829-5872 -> 1.03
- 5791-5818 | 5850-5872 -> 0.94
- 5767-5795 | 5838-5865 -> 1.02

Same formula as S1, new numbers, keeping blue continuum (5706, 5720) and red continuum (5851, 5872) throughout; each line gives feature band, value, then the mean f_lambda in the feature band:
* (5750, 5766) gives -0.055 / 51.2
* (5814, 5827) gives -0.080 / 53.6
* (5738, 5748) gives -0.061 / 51.2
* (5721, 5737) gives -0.040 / 50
